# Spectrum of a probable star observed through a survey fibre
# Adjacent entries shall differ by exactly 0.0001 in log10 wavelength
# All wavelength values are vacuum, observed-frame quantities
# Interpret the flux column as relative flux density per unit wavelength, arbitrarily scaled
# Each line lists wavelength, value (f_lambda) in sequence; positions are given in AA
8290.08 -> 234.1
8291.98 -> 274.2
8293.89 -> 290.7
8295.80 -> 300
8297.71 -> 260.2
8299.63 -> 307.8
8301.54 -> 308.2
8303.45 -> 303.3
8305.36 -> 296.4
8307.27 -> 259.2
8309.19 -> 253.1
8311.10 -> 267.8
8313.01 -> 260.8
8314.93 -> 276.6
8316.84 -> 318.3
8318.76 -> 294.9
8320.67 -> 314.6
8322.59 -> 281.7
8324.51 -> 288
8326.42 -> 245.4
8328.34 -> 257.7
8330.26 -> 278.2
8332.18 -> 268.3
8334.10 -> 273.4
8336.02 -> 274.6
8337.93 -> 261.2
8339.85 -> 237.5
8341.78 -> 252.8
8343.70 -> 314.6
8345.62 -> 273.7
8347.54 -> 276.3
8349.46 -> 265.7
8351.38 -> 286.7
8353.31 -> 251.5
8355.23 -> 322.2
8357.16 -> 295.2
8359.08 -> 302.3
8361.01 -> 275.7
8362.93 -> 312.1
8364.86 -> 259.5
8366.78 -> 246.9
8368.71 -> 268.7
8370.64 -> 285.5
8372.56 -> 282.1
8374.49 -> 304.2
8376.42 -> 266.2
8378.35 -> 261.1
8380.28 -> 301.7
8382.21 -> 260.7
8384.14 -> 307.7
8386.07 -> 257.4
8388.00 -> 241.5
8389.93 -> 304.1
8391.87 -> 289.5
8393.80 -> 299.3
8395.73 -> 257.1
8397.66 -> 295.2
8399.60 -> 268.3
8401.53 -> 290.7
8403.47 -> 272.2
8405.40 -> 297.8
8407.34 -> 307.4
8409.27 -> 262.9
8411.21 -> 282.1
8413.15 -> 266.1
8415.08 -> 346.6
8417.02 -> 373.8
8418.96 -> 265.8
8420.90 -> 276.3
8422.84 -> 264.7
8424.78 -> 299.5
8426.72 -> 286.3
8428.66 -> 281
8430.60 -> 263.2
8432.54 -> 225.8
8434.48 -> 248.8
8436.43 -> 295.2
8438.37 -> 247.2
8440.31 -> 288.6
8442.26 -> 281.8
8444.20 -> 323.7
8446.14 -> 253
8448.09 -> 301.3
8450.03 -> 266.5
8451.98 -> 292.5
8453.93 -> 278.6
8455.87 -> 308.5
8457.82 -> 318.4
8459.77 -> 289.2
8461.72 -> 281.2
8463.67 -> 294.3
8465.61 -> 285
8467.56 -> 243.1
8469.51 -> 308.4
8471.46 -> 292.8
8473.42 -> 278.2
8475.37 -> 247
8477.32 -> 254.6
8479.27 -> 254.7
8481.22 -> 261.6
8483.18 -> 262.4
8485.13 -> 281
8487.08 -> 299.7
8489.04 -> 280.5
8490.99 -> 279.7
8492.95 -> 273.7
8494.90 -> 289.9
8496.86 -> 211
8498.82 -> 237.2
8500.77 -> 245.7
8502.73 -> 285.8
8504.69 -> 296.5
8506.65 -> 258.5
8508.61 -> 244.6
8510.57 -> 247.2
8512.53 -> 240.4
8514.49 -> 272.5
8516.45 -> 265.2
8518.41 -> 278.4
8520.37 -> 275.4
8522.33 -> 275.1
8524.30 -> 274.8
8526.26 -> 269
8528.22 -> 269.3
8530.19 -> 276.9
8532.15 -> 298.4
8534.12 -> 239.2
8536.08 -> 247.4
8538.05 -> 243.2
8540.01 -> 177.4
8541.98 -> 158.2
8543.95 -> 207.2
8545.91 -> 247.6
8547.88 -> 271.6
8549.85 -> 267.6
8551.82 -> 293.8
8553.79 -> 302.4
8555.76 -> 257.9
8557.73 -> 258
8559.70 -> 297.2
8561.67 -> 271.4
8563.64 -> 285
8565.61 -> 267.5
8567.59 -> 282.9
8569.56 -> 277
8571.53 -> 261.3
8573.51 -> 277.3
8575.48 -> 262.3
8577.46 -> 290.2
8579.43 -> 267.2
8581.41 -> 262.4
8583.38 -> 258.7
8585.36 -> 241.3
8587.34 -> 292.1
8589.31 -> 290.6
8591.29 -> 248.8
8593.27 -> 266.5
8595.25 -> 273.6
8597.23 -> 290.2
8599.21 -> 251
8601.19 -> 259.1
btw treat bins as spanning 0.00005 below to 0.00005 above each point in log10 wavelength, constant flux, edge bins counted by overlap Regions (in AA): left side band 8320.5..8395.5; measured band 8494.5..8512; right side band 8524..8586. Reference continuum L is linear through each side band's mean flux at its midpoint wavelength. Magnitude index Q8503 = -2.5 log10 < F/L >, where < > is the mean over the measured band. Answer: 0.04 mag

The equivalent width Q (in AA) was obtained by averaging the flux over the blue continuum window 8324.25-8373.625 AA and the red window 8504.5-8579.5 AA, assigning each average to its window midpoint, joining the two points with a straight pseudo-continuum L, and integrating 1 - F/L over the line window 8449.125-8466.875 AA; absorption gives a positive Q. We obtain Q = -1.4 AA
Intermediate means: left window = 275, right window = 263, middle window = 290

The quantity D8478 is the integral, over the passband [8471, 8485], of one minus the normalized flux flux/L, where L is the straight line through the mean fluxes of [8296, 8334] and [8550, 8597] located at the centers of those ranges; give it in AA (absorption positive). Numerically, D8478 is 0.60 AA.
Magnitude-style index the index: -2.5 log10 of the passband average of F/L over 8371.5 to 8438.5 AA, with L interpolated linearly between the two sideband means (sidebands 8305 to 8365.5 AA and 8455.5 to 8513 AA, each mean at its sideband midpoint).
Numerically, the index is -0.03 mag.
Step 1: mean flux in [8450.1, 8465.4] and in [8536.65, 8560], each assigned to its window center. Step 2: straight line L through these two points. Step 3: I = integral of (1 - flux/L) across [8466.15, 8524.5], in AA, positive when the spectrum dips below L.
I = 1.3 AA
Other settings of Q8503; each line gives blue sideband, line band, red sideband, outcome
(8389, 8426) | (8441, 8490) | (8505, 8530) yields -0.016 mag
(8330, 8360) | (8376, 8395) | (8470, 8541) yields -0.021 mag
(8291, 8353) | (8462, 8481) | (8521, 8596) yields -0.016 mag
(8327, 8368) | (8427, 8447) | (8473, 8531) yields -0.007 mag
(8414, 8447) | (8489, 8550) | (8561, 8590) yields 0.085 mag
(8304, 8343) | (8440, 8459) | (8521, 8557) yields -0.113 mag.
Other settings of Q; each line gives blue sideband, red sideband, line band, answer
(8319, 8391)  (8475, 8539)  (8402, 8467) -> -3.5 AA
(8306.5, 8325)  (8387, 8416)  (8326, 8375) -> 1.2 AA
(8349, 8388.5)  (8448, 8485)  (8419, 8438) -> 0.6 AA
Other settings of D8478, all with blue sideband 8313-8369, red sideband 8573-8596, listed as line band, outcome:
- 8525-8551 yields 2.5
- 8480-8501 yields 0.5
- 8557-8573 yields -0.3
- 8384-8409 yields -0.6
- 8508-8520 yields 0.5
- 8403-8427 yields -1.5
